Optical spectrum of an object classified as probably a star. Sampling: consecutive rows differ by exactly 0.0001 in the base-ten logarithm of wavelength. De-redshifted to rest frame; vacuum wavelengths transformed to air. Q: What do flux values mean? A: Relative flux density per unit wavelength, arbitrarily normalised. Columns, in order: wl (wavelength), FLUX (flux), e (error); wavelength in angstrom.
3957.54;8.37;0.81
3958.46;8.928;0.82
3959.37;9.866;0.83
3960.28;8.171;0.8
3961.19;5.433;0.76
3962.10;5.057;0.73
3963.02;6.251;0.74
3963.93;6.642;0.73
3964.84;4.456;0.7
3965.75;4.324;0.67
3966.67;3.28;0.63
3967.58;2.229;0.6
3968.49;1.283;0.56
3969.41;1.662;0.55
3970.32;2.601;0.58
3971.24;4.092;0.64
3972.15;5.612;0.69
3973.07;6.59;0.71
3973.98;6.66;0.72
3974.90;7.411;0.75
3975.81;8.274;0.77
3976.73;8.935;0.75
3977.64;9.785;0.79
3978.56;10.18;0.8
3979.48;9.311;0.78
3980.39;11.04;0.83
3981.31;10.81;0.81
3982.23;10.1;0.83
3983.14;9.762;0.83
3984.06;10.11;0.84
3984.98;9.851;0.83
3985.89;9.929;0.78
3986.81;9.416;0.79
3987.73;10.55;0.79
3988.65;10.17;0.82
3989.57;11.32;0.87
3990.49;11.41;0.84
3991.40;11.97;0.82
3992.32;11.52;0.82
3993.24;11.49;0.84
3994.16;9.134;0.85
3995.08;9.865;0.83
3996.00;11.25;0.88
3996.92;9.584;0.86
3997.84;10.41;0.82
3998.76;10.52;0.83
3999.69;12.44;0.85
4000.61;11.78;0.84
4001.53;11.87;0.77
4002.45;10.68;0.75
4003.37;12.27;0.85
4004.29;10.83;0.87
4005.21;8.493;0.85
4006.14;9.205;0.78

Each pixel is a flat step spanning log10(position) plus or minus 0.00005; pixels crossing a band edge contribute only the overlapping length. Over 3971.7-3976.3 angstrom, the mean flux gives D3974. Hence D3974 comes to 6.92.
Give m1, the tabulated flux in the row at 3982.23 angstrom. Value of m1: 10.1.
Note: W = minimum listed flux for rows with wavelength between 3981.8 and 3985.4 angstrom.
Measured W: 9.762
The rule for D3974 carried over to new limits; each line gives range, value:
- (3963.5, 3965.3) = 5.55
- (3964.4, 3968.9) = 3.13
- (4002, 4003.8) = 11.5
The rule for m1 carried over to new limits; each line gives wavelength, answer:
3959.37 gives 9.866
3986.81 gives 9.416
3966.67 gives 3.28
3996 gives 11.25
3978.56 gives 10.18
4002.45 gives 10.68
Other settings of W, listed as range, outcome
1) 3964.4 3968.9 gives 1.283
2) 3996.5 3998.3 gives 9.584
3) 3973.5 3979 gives 6.66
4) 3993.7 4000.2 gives 9.134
